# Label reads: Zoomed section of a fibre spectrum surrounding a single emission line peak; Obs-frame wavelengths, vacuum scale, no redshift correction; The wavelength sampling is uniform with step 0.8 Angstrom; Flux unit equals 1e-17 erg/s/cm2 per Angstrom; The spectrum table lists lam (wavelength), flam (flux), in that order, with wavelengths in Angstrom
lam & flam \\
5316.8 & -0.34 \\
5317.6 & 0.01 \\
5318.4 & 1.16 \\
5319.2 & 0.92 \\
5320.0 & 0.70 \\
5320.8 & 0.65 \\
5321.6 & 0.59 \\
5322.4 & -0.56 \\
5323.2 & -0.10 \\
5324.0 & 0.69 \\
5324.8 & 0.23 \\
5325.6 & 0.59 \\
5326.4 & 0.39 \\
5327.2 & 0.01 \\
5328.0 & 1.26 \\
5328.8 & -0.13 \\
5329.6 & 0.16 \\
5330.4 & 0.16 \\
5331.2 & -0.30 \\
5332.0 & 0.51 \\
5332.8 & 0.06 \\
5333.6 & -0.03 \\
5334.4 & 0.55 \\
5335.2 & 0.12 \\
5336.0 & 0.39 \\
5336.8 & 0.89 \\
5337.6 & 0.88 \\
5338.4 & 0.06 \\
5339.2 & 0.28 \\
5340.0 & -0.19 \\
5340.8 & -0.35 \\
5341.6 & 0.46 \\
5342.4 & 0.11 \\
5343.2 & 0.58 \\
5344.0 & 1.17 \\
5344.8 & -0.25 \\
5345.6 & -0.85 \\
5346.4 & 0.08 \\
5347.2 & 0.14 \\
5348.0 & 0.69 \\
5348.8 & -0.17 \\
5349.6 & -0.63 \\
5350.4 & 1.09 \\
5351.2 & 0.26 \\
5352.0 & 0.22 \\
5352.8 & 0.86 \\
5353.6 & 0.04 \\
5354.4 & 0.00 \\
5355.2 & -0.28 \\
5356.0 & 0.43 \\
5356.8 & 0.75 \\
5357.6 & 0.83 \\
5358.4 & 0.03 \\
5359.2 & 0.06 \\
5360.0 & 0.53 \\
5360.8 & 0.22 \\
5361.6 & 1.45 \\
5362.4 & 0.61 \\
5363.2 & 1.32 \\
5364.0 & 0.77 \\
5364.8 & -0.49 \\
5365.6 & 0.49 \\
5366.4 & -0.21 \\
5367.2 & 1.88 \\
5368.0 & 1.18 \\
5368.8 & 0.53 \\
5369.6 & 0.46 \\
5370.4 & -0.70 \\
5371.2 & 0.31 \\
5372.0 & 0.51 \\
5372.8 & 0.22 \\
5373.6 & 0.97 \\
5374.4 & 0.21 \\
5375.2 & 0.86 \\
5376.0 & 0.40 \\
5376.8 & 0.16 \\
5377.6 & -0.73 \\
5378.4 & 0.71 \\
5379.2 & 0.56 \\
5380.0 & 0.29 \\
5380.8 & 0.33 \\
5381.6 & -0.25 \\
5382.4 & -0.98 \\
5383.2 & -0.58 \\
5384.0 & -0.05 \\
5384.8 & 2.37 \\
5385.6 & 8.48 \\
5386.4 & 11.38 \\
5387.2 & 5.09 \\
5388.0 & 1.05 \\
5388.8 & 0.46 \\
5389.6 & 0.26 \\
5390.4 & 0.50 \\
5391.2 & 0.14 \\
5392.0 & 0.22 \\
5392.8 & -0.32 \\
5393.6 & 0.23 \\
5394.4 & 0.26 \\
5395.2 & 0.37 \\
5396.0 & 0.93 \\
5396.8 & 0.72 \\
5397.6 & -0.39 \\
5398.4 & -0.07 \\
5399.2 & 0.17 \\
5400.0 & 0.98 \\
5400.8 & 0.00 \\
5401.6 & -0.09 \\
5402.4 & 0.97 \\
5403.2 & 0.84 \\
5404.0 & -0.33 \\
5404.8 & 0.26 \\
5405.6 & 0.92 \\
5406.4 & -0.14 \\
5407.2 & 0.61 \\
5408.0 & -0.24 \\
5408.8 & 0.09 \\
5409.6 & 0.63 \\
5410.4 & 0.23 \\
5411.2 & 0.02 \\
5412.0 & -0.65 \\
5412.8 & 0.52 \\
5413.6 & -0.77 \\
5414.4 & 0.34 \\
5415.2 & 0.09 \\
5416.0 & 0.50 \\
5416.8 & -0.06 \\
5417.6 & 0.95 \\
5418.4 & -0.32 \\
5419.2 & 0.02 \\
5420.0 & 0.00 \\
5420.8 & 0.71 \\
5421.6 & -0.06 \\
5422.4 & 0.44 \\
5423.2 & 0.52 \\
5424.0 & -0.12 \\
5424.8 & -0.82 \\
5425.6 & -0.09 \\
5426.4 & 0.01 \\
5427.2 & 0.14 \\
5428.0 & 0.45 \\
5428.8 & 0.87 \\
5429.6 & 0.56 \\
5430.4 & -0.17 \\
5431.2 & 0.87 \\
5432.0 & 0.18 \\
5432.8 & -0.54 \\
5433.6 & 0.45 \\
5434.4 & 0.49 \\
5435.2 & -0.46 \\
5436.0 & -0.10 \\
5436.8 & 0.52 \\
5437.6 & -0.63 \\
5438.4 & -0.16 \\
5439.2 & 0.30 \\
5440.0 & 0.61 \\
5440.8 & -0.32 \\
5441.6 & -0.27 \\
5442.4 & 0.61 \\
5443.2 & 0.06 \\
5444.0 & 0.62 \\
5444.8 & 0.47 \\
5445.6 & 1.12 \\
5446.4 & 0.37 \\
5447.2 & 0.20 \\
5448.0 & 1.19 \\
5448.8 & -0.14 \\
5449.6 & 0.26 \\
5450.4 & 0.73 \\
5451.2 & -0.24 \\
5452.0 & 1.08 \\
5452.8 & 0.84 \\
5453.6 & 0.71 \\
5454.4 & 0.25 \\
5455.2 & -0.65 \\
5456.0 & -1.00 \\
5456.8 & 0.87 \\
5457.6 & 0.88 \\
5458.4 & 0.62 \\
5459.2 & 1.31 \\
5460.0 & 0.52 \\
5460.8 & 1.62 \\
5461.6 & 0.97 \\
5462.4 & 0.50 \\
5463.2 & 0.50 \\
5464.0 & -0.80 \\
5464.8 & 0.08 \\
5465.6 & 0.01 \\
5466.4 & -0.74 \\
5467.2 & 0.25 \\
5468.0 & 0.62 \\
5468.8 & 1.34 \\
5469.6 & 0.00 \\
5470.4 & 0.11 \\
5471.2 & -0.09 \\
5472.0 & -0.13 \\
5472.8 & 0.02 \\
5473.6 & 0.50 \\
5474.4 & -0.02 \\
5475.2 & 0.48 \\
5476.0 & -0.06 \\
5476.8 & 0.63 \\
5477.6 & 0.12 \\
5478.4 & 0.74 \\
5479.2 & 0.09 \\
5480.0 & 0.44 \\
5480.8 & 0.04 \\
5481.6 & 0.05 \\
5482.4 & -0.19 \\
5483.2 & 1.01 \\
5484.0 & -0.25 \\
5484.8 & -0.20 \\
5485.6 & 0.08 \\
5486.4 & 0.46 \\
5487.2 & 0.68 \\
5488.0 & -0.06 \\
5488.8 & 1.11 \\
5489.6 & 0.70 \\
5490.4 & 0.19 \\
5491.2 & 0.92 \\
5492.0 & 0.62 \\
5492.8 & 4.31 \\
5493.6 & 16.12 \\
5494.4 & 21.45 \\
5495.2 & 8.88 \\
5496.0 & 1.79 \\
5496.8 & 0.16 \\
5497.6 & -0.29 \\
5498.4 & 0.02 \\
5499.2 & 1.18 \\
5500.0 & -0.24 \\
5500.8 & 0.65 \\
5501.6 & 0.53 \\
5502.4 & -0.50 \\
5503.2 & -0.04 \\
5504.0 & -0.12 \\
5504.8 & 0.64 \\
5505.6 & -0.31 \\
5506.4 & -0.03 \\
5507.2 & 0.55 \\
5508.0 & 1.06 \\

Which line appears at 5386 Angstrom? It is H-beta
